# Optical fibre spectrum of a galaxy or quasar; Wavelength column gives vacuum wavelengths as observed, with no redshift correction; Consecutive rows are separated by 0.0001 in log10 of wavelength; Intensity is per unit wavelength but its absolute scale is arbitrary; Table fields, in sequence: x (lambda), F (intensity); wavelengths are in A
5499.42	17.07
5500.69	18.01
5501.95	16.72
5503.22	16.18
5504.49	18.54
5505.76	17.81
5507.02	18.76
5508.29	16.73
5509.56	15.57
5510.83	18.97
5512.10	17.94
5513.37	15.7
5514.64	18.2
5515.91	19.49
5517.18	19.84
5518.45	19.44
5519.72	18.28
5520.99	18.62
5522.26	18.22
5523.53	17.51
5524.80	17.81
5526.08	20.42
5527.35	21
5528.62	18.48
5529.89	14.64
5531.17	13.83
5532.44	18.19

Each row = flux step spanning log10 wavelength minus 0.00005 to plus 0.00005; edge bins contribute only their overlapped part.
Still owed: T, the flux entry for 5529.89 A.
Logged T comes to 14.64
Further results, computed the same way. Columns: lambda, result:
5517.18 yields 19.84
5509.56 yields 15.57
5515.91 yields 19.49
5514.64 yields 18.2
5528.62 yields 18.48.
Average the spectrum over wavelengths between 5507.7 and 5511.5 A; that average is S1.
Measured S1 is 17.1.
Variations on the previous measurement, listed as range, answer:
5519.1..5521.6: 18.5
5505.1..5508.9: 17.8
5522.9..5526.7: 18.5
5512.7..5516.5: 17.8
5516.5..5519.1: 19.6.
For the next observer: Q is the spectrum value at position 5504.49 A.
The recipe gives 18.54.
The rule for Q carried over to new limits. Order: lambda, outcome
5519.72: 18.28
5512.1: 17.94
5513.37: 15.7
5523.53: 17.51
